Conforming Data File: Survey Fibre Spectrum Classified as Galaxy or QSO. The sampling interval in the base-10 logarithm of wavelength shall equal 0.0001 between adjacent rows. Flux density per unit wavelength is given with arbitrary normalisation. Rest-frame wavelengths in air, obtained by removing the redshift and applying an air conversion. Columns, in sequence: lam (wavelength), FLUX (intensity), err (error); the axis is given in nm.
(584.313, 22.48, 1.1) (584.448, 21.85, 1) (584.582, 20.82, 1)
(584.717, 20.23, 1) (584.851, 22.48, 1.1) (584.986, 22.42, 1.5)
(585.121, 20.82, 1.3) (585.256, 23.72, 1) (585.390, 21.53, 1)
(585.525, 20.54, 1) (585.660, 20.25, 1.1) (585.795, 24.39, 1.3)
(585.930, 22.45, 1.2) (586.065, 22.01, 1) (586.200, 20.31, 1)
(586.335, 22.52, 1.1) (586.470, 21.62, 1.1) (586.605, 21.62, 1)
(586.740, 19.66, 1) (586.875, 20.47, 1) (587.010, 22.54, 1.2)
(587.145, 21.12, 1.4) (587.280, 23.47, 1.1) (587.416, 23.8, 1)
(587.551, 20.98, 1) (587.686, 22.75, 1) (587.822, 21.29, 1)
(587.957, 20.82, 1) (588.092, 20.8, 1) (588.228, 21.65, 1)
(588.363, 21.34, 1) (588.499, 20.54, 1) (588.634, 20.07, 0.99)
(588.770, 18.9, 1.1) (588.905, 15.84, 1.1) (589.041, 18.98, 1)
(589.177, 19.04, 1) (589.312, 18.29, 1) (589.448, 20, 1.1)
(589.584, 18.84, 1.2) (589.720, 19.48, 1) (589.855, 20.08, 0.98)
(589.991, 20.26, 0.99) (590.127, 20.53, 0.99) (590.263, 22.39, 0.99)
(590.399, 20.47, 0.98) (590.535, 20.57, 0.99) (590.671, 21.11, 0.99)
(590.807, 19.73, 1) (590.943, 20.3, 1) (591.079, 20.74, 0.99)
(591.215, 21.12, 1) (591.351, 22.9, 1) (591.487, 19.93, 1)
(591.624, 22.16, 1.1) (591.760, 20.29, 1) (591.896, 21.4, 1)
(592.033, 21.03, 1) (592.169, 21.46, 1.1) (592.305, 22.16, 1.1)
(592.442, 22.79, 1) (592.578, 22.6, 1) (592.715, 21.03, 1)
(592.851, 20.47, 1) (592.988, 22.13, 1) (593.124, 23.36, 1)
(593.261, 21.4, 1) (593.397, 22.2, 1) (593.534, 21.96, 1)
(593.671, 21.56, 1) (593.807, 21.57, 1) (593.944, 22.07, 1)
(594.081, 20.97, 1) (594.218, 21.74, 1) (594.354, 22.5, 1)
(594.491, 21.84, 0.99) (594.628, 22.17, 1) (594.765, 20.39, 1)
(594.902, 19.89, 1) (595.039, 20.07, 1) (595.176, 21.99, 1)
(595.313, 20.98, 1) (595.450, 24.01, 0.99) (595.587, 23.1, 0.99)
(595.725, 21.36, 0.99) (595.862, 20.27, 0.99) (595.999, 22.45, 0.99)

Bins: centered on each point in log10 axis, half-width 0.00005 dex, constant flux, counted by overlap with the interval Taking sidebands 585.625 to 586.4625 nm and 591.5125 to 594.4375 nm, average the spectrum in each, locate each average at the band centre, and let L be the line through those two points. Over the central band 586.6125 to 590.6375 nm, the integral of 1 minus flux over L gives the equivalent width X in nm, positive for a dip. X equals 0.253 nm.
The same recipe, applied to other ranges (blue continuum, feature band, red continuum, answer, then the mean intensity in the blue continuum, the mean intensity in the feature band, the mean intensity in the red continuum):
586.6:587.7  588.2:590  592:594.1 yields 0.195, 21.8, 19.5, 21.8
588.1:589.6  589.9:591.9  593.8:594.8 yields -0.058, 19.5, 20.9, 21.7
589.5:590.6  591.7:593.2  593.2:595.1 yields -0.051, 20.3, 21.7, 21.5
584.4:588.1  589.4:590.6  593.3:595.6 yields 0.077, 21.7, 20.3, 21.7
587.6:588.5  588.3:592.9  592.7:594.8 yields 0.223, 21.4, 20.5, 21.8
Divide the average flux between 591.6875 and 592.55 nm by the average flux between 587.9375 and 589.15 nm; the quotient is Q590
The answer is 1.09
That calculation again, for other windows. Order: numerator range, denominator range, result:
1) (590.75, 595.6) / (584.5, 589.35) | 1.02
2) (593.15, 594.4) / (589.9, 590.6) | 1.05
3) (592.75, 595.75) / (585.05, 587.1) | 1.00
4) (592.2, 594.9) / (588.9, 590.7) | 1.10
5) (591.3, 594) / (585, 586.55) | 0.99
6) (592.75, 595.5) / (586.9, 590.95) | 1.05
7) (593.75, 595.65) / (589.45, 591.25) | 1.06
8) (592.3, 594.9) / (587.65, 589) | 1.07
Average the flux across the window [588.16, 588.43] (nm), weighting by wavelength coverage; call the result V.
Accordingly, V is 21.5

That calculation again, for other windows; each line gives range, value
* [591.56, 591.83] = 21.3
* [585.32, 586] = 21.8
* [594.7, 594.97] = 20.1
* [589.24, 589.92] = 19.4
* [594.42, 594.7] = 22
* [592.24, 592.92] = 21.8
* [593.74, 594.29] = 21.6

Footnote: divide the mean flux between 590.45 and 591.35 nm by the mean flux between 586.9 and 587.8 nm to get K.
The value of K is 0.9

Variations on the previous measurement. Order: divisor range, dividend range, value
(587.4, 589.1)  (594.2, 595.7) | 1.06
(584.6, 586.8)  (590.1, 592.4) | 0.97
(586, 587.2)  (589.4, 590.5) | 0.95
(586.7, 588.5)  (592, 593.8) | 1.01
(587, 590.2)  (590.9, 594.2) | 1.06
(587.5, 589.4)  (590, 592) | 1.04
